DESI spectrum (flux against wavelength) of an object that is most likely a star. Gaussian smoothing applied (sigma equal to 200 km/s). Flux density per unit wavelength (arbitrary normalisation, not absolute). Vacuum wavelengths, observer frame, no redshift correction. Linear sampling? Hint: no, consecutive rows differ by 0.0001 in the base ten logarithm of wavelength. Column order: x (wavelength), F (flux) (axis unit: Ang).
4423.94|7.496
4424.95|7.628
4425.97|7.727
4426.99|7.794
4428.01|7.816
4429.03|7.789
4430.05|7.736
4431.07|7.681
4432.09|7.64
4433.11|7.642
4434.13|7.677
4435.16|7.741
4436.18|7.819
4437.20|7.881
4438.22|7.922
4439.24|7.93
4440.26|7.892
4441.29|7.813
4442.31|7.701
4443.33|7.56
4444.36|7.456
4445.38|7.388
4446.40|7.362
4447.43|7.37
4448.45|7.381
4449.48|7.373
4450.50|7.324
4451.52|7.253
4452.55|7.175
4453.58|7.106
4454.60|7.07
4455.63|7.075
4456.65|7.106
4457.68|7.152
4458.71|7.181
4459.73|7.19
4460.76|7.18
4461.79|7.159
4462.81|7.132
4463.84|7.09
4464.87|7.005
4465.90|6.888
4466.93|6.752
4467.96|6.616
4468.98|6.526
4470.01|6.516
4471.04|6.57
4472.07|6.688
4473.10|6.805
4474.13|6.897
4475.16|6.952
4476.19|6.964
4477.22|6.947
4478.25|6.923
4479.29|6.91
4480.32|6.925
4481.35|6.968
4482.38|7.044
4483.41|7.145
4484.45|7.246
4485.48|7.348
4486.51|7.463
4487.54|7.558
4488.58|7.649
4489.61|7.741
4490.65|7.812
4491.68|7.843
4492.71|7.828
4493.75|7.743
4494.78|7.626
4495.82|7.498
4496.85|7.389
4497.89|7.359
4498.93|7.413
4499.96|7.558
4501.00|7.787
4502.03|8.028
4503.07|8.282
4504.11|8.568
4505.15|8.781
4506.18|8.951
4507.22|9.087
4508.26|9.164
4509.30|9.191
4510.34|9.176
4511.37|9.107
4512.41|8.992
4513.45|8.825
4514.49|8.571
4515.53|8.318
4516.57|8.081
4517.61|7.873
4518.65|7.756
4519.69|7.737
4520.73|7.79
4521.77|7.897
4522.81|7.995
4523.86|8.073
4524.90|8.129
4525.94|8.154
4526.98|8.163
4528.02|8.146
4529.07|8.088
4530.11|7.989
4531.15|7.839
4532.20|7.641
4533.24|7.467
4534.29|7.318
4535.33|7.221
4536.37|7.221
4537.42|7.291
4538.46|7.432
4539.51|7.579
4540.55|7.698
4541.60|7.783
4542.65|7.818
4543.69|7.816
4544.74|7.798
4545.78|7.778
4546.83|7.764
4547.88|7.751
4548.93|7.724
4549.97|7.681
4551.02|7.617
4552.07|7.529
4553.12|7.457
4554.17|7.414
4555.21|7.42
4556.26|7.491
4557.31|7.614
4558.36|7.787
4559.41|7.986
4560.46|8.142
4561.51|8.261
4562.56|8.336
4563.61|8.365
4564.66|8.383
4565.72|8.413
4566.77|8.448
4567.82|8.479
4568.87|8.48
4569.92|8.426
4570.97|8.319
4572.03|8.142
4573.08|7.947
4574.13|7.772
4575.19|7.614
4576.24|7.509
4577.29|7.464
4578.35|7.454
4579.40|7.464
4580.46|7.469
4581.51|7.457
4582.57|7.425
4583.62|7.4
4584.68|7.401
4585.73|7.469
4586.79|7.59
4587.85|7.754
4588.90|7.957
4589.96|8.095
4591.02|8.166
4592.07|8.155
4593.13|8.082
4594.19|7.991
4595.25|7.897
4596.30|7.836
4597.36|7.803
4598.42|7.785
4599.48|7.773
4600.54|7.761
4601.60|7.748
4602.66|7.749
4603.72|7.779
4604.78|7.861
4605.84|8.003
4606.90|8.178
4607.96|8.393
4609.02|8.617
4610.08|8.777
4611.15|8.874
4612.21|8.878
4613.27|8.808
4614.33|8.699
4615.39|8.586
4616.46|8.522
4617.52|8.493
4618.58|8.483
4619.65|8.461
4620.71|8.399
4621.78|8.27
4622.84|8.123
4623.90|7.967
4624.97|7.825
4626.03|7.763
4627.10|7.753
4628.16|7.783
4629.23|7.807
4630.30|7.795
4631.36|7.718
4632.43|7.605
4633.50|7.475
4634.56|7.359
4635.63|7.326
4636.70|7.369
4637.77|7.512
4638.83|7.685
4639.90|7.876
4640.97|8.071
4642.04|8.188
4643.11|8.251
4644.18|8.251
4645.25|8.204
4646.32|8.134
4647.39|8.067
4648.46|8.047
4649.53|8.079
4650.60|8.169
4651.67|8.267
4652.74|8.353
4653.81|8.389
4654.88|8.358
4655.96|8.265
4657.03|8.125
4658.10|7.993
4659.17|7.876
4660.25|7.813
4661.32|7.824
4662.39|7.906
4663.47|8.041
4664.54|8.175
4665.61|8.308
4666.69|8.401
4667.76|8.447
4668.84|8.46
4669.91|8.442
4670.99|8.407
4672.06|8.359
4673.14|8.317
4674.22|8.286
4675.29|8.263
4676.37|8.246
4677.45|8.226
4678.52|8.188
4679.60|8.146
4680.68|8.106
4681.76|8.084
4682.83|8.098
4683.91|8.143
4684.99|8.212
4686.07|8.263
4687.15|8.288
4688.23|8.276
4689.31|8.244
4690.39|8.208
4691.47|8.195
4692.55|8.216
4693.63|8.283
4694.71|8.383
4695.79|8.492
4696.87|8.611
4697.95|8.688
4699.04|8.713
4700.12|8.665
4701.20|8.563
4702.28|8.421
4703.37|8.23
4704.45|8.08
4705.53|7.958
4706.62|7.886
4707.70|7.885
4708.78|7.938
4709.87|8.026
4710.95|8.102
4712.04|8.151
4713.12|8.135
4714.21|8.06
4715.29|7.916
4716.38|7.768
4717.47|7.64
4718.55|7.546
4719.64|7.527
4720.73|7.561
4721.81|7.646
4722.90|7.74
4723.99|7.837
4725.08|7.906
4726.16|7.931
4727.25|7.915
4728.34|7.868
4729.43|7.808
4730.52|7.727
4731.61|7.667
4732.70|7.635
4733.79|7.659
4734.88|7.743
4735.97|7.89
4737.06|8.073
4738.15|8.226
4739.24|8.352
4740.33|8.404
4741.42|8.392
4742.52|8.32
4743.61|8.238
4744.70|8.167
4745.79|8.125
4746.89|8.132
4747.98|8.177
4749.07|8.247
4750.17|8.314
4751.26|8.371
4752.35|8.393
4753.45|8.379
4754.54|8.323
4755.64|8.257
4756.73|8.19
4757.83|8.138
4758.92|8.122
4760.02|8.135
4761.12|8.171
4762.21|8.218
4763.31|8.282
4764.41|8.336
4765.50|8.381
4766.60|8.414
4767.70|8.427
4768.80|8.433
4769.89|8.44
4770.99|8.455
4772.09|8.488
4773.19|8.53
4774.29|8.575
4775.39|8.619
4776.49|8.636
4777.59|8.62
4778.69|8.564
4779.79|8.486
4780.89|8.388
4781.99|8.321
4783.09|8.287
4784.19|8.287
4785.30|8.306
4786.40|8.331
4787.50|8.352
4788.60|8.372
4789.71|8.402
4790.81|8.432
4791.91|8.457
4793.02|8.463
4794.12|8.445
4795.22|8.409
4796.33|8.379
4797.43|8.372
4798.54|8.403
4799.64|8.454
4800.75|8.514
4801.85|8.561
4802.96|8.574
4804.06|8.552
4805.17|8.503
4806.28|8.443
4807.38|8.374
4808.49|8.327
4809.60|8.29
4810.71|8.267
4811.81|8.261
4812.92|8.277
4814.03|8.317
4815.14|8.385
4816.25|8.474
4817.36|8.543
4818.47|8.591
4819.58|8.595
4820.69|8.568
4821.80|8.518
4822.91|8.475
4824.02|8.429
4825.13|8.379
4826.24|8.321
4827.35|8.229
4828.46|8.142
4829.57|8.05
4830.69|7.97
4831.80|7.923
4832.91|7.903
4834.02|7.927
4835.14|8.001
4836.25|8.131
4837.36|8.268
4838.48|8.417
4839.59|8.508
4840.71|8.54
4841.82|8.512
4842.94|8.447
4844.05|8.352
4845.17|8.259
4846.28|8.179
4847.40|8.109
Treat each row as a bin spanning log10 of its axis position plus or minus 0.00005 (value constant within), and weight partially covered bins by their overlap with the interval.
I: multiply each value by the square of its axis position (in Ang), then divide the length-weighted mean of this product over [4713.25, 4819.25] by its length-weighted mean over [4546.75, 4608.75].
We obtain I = 1.1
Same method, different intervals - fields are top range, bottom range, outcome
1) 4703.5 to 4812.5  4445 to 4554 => 1.21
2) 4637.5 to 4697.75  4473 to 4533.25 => 1.12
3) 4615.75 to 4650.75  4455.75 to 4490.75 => 1.21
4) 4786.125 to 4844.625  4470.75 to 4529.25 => 1.22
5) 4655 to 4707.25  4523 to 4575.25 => 1.11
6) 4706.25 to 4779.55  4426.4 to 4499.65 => 1.25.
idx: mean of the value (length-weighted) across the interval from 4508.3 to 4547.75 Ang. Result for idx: 8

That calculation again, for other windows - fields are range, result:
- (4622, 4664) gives 7.94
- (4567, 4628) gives 8.03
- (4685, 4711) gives 8.28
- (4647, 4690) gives 8.2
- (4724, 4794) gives 8.25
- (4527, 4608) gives 7.81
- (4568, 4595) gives 7.81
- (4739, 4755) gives 8.29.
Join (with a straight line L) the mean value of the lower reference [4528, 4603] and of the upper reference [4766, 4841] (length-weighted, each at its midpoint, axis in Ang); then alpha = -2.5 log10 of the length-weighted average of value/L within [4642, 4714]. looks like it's -0.02 mag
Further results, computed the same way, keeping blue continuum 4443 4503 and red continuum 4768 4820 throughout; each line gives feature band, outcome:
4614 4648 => -0.02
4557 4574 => -0.09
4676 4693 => -0.02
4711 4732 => 0.05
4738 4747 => 0.00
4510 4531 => -0.11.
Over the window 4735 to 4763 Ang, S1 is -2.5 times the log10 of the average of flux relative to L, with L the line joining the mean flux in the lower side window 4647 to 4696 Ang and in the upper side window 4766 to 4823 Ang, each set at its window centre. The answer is 0.017 mag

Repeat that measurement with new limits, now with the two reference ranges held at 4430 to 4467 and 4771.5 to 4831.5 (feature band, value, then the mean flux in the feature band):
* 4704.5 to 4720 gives 0.03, 7.91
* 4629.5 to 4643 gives 0.04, 7.68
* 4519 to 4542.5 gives -0.02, 7.76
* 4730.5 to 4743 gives 0.03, 8.02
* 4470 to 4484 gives 0.09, 6.89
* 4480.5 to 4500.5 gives 0.01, 7.48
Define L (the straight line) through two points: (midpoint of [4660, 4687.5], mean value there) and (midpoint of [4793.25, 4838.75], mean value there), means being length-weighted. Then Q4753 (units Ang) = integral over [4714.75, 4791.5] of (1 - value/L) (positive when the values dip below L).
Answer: 1.0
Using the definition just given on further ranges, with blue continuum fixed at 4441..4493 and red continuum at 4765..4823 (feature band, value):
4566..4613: -1.9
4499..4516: -3.0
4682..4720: -0.4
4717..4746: 1.0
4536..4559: -0.4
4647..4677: -1.0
